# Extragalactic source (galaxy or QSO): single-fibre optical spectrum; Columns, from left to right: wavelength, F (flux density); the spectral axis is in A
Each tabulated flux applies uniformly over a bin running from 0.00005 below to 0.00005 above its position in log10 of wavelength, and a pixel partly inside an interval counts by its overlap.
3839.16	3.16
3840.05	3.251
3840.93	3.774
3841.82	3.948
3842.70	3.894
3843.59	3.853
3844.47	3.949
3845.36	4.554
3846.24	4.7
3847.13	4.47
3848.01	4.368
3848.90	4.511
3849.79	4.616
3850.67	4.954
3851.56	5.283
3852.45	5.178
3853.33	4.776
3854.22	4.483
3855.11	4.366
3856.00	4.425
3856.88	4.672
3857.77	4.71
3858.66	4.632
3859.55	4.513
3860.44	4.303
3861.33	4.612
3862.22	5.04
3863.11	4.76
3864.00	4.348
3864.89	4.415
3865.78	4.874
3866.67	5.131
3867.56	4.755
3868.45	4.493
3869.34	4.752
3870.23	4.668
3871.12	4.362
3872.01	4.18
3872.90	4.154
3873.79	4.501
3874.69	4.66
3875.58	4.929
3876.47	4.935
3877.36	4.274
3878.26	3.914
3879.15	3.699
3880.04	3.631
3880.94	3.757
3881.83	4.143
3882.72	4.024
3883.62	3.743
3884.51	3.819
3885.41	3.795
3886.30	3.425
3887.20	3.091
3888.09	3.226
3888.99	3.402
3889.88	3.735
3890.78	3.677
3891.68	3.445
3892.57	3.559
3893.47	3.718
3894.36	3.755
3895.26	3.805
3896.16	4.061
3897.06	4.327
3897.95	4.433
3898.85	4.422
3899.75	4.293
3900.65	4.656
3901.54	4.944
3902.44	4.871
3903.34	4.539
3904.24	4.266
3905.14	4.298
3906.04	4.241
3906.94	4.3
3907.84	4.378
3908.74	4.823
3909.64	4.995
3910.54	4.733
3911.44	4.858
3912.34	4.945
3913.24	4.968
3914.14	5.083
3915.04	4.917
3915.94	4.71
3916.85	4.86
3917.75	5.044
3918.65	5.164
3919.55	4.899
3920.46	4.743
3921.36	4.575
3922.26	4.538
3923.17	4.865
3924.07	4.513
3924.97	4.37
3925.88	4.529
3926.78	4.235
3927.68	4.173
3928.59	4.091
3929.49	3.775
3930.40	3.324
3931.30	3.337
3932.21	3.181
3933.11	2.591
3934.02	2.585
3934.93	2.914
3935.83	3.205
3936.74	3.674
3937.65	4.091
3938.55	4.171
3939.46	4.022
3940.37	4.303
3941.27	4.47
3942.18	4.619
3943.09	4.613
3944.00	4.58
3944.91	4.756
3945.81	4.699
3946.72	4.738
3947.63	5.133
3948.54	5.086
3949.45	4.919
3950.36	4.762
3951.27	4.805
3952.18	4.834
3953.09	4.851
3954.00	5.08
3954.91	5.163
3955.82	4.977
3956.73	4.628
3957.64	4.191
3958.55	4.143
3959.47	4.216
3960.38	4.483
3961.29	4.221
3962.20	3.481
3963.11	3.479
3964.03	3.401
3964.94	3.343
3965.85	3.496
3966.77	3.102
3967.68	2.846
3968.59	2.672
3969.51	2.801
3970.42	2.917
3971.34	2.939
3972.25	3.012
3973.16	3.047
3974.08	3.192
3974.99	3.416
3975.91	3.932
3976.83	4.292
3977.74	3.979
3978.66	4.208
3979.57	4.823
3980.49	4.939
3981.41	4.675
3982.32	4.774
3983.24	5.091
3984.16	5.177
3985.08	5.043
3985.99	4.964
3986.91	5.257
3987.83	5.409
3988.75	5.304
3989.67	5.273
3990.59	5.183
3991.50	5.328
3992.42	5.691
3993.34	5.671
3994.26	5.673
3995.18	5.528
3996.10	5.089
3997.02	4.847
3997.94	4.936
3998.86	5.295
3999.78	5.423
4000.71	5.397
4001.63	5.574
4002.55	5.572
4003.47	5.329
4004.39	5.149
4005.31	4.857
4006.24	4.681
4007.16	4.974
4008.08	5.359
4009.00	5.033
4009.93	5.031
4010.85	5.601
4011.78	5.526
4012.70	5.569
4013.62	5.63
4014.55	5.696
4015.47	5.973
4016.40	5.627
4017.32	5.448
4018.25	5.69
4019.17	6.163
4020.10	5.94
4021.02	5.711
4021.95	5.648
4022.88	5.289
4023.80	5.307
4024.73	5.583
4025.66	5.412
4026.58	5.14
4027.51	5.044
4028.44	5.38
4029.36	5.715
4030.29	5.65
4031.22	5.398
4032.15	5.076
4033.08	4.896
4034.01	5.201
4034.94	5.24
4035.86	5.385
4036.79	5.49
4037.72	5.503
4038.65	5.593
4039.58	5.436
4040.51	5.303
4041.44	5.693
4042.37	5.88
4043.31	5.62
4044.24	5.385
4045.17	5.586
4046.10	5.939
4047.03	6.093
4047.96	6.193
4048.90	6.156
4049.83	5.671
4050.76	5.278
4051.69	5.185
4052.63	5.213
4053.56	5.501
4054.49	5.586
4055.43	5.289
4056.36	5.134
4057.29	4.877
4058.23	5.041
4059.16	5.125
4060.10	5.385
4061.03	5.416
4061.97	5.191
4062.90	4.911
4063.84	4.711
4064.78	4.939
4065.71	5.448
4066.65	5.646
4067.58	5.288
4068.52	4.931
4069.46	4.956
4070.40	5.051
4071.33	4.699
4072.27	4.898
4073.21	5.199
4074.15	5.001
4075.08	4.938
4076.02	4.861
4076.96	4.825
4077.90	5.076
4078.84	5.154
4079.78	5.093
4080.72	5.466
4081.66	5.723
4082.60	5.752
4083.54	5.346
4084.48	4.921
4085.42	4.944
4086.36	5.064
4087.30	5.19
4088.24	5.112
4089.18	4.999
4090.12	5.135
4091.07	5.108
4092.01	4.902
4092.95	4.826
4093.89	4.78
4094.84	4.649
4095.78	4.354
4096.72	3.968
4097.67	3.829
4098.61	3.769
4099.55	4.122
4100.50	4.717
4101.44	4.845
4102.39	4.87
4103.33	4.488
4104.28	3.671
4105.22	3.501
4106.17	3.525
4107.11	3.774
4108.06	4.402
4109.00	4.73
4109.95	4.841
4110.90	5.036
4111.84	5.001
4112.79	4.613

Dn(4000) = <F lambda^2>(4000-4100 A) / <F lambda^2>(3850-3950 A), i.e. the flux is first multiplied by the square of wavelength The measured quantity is 1.31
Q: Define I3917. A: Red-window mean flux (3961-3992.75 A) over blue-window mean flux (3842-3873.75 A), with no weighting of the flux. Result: 0.91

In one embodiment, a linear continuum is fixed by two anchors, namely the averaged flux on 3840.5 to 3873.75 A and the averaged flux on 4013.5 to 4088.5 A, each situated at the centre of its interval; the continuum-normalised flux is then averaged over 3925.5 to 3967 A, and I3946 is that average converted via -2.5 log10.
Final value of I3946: 0.18 mag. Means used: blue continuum 4.53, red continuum 5.36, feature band 4.15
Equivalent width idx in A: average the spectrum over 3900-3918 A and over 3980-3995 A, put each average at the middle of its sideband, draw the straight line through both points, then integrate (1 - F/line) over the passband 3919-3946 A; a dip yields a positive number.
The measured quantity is 4.4 A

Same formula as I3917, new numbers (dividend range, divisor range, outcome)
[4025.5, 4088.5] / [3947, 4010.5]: 1.16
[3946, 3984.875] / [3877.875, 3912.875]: 1.01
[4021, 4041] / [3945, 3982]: 1.32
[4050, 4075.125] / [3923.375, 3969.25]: 1.26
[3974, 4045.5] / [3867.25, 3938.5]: 1.25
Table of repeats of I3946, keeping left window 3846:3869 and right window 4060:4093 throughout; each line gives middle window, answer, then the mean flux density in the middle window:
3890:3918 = 0.08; 4.44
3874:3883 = 0.12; 4.21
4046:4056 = -0.12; 5.63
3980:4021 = -0.08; 5.33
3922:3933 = 0.19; 4.02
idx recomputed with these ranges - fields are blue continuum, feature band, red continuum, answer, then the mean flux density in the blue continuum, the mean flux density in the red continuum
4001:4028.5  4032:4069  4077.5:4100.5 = -1.6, 5.43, 4.88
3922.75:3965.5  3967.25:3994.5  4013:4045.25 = 2.4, 4.2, 5.51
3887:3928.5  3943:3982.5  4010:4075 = 5.6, 4.4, 5.41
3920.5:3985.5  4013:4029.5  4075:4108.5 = -4.4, 4.1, 4.71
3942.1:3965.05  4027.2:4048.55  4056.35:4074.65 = -2.4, 4.52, 5.09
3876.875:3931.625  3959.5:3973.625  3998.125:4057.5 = 4.5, 4.25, 5.46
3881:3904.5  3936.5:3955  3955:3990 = -2.7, 3.96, 4.09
